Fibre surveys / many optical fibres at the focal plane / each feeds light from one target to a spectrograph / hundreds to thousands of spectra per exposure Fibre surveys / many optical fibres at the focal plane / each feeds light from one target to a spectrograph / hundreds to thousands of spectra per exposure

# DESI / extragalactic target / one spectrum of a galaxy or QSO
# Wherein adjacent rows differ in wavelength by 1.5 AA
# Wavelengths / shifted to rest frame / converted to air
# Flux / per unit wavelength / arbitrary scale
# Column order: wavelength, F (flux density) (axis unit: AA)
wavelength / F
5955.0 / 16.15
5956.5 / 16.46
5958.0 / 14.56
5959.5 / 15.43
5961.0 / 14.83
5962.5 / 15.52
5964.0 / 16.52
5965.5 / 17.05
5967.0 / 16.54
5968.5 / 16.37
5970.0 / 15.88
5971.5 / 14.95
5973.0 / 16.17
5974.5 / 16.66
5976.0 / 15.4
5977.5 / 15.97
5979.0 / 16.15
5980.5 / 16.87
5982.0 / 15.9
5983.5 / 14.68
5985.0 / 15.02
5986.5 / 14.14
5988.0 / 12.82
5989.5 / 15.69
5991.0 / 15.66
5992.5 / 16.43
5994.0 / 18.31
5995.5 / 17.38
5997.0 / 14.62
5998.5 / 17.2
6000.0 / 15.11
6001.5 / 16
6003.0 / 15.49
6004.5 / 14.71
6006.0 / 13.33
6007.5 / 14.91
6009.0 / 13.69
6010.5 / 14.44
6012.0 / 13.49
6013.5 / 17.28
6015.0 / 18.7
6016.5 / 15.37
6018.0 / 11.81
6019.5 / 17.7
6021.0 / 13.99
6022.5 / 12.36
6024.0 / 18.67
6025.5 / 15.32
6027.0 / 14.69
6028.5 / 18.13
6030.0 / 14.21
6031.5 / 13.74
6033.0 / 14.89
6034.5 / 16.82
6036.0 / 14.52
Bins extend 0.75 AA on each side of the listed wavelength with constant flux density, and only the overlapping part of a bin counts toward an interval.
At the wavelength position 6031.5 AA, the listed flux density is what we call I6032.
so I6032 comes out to 13.74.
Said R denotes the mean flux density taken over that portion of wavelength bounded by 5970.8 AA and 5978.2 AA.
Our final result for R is 15.8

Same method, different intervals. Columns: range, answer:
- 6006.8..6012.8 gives 14.2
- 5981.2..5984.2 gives 15.3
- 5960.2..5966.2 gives 16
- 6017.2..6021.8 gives 14.5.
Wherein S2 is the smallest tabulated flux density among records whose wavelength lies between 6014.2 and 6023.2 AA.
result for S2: 11.81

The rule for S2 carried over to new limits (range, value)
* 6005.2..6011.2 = 13.33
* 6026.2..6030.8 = 14.21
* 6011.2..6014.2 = 13.49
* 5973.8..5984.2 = 14.68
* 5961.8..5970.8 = 15.52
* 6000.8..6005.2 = 14.71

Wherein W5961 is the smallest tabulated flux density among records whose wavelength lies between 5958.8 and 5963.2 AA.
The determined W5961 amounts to 14.83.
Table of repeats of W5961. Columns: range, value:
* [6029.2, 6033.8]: 13.74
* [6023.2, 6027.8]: 14.69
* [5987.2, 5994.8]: 12.82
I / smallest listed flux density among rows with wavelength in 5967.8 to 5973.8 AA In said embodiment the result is 14.95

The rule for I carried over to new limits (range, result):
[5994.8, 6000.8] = 14.62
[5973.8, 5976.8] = 15.4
